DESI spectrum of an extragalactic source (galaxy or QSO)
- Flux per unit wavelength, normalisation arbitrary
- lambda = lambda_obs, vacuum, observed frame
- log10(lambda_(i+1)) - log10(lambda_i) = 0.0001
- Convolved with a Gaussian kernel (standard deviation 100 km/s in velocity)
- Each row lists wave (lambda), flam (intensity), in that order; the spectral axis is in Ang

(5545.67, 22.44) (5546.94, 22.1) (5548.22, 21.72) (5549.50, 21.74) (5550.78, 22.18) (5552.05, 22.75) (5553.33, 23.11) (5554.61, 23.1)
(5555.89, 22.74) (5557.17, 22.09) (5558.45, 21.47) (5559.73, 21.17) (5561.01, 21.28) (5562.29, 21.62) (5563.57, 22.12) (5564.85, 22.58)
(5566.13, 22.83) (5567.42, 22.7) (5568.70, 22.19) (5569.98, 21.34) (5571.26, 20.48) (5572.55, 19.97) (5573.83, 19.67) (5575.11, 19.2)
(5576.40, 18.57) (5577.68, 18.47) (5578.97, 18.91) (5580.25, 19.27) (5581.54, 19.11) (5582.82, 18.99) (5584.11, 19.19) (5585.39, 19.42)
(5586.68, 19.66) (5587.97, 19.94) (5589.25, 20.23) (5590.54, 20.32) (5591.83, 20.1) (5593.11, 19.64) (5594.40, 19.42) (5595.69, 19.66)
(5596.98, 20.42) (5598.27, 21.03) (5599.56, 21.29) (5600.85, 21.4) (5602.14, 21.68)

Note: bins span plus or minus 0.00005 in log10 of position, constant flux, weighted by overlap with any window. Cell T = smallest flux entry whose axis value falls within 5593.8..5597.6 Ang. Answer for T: 19.42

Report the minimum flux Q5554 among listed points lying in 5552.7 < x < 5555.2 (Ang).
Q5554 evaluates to 23.1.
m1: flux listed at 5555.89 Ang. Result 22.74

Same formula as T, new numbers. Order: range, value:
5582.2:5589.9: 18.99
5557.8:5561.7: 21.17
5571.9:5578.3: 18.47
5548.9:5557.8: 21.74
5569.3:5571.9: 20.48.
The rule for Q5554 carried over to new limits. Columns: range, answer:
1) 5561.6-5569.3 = 21.62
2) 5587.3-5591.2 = 19.94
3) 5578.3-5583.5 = 18.91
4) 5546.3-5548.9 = 21.72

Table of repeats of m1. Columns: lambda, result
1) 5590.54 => 20.32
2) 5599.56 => 21.29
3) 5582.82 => 18.99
